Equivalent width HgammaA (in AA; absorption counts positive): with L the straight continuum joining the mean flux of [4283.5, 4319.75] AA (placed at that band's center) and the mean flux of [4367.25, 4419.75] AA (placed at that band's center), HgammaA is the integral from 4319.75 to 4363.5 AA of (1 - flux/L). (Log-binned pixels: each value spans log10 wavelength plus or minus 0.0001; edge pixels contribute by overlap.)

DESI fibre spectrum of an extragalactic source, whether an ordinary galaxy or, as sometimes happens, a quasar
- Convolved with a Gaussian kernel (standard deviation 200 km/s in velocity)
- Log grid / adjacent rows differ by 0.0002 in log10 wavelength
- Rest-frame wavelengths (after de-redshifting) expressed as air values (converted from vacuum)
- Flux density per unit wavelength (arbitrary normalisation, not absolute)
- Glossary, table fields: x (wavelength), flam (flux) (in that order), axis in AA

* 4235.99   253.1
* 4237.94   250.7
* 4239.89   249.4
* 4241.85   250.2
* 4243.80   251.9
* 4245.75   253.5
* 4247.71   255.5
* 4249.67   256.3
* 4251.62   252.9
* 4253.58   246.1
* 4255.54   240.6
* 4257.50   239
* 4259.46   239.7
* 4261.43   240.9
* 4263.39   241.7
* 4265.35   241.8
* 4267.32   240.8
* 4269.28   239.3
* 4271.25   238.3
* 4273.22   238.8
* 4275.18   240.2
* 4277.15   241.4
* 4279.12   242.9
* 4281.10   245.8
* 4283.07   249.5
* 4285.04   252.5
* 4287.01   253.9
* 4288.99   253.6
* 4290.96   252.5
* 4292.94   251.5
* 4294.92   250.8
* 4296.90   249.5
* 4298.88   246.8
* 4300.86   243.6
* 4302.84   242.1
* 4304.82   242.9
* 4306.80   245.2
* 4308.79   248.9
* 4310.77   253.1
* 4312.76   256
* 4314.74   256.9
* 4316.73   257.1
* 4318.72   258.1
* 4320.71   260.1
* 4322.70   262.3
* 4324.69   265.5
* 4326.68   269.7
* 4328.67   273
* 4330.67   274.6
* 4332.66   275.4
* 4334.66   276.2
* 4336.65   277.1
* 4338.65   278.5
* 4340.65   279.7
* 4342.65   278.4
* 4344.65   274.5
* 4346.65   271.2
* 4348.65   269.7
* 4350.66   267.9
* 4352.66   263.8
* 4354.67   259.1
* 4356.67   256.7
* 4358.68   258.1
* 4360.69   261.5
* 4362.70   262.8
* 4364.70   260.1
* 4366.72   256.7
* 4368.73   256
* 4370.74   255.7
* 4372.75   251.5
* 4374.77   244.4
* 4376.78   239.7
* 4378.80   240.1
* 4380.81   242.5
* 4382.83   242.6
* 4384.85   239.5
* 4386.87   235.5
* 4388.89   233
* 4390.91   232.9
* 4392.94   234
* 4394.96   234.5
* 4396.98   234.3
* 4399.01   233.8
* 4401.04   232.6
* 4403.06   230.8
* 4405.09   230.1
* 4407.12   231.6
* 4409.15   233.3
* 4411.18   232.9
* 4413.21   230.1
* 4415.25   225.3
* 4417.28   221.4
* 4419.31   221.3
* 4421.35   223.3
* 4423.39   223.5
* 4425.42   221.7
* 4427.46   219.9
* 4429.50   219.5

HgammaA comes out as -4.35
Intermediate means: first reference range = 251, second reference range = 236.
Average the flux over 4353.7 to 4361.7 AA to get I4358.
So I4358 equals 259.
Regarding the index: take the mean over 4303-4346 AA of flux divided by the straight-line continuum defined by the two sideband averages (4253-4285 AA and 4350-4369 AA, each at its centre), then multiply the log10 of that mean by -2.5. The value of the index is -0.05 mag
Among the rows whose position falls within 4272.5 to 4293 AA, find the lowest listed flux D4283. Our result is 238.8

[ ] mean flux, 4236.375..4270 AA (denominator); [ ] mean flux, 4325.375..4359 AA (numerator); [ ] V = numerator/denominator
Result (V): 1.1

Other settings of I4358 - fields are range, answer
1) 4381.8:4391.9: 237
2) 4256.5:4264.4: 240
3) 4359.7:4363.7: 262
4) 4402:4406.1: 231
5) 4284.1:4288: 253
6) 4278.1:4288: 249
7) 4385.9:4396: 234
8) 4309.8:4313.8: 255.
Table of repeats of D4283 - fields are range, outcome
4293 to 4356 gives 242.1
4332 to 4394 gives 232.9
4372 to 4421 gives 221.3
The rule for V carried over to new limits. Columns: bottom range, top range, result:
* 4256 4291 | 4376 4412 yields 0.96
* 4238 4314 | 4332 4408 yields 1.02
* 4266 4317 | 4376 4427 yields 0.94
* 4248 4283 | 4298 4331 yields 1.05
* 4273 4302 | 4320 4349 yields 1.10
